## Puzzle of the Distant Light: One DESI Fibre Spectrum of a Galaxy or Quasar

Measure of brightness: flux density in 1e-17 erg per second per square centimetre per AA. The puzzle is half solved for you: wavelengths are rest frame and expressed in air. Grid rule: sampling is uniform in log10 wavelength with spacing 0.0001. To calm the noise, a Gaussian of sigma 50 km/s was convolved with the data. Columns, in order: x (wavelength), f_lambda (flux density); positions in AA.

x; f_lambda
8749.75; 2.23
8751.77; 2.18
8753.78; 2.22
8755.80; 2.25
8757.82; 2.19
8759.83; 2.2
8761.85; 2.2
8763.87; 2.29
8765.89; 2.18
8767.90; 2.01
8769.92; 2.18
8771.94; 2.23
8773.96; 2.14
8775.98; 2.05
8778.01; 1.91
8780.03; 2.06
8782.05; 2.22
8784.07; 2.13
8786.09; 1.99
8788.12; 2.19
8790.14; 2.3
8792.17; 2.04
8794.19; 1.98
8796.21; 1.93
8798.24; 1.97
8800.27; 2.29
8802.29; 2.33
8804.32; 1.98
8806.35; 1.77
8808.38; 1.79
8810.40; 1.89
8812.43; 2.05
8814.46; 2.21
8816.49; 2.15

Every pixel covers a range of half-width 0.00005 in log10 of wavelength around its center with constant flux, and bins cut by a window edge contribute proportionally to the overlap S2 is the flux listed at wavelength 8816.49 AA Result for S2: 2.15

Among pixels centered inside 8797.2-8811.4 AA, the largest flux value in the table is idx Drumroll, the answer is 2.33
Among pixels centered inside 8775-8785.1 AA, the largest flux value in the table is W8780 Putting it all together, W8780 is 2.22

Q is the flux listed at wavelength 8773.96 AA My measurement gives 2.14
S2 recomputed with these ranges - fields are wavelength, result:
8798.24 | 1.97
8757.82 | 2.19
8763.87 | 2.29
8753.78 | 2.22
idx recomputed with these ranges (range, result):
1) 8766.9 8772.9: 2.23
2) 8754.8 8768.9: 2.29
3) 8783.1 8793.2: 2.3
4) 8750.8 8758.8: 2.25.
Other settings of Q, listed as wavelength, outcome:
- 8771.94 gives 2.23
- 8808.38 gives 1.79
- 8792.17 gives 2.04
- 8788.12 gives 2.19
